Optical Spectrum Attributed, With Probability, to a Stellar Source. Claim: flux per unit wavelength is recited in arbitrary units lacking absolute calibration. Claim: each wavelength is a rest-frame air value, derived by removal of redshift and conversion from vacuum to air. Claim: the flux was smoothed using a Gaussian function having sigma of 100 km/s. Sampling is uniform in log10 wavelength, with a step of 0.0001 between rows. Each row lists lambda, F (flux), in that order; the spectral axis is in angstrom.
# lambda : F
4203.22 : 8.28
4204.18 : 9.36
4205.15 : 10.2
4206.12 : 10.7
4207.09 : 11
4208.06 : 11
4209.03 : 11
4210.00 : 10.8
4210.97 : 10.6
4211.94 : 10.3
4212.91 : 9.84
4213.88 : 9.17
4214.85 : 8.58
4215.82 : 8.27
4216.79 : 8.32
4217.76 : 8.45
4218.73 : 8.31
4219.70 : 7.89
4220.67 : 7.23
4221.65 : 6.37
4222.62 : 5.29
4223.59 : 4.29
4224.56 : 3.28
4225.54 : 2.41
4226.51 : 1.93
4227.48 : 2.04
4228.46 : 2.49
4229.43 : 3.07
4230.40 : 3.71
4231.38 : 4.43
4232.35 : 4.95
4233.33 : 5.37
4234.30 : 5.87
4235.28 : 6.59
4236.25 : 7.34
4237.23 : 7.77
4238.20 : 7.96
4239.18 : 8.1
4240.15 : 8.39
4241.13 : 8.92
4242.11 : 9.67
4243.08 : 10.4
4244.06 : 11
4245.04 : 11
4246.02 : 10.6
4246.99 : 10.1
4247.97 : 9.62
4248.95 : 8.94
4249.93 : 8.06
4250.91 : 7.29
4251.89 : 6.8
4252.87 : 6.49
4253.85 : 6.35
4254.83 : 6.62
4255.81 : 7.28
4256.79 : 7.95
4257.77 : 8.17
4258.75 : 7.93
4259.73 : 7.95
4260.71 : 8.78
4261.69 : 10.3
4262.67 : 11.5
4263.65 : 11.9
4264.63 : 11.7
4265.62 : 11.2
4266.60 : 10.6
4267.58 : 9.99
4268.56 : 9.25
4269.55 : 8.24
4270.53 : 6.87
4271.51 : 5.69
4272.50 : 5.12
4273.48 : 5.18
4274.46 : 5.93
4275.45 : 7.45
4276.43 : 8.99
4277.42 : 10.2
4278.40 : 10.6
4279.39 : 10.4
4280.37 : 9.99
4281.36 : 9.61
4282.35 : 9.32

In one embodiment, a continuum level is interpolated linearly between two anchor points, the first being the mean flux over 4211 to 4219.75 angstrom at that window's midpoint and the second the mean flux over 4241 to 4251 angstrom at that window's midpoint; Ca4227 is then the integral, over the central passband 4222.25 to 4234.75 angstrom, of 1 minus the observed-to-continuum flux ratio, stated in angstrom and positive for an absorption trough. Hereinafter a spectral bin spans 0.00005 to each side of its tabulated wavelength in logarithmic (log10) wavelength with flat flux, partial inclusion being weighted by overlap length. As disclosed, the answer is 7.44 angstrom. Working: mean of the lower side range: 8.94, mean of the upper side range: 9.71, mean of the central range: 3.76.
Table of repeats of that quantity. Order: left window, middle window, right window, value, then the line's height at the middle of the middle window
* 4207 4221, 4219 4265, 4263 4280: 9.1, 9.1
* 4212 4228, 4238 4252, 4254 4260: -3.9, 7.2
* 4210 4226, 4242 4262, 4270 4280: -2.6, 7.62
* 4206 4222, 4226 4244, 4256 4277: 5.6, 9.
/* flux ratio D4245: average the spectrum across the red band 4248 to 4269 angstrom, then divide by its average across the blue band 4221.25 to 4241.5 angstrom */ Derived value 1.7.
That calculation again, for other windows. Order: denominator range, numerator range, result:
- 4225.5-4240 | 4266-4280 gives 1.61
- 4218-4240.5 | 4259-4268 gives 1.90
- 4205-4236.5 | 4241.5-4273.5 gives 1.26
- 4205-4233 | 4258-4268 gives 1.44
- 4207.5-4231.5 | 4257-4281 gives 1.31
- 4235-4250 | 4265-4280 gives 0.93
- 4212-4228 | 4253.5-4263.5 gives 1.31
